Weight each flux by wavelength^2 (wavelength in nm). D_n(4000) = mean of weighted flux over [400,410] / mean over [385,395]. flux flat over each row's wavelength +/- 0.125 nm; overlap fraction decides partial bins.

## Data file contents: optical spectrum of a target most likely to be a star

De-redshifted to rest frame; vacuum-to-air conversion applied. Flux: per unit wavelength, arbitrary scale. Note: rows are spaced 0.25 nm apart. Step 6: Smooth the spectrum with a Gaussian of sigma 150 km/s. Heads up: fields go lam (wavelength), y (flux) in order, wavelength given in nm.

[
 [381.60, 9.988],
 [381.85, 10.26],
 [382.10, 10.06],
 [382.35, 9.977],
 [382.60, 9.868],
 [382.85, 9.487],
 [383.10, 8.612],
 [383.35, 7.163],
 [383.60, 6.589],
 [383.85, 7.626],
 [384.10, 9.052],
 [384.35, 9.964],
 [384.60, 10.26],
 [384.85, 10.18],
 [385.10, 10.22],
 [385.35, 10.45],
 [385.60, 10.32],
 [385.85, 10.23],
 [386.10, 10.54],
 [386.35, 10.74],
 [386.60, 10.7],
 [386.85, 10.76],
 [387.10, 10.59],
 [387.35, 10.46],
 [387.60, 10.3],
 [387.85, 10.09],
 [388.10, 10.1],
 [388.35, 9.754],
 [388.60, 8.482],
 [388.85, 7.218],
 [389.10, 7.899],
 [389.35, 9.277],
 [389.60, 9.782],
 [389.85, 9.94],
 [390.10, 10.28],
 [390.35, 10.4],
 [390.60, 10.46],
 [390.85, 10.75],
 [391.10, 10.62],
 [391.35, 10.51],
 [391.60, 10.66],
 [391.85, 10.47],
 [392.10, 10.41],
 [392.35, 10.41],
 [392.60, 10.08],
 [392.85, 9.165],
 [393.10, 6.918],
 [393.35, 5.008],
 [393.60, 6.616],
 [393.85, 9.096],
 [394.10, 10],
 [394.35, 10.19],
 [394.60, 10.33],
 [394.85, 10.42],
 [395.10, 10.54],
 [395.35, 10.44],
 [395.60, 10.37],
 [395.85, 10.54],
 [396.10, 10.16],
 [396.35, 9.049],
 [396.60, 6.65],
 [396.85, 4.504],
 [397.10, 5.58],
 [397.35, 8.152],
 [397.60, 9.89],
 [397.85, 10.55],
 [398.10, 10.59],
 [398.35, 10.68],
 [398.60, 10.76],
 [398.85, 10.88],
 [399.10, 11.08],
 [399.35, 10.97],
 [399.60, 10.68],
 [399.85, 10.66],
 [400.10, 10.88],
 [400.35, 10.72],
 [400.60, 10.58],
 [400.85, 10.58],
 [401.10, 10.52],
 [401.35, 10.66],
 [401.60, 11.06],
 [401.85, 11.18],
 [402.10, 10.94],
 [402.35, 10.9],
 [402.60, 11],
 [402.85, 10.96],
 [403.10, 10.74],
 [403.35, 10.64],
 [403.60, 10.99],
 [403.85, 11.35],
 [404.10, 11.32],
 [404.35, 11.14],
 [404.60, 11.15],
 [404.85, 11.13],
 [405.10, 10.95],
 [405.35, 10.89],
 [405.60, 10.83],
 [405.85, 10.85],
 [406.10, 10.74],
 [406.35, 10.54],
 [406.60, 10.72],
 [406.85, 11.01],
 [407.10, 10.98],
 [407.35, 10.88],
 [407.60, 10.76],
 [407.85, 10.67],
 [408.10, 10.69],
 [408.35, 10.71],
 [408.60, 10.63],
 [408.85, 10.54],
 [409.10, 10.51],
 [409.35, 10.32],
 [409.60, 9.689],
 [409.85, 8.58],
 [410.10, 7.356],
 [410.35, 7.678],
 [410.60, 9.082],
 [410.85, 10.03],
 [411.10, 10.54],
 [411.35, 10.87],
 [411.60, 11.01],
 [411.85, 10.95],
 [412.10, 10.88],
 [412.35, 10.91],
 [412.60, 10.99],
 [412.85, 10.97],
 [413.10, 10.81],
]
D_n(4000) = 1.2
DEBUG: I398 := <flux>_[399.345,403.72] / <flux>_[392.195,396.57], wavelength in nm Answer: 1.2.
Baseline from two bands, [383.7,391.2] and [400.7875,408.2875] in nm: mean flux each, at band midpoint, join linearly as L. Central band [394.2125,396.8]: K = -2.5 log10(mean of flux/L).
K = 0.07 mag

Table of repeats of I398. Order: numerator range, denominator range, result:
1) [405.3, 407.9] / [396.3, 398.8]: 1.24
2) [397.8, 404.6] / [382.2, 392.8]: 1.11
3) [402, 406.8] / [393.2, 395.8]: 1.17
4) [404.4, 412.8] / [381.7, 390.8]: 1.08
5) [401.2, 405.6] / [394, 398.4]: 1.18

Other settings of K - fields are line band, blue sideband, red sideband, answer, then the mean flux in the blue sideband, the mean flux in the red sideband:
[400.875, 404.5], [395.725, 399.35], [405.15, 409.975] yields -0.11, 9.28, 10.6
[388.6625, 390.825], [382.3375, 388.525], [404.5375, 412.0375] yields 0.05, 9.75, 10.4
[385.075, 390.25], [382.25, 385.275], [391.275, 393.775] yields -0.10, 9.1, 9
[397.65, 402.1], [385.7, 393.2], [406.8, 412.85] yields -0.07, 9.94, 10.3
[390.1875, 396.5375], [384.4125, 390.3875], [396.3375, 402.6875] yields 0.03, 9.95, 10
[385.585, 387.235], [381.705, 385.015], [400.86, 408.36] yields -0.12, 9.18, 10.9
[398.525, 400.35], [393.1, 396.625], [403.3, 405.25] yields -0.07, 9.23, 11.1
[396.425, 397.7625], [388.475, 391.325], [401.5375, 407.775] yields 0.39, 9.59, 10.9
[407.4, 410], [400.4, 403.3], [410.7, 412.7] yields 0.05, 10.8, 10.7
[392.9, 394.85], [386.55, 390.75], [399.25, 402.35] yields 0.20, 9.78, 10.8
